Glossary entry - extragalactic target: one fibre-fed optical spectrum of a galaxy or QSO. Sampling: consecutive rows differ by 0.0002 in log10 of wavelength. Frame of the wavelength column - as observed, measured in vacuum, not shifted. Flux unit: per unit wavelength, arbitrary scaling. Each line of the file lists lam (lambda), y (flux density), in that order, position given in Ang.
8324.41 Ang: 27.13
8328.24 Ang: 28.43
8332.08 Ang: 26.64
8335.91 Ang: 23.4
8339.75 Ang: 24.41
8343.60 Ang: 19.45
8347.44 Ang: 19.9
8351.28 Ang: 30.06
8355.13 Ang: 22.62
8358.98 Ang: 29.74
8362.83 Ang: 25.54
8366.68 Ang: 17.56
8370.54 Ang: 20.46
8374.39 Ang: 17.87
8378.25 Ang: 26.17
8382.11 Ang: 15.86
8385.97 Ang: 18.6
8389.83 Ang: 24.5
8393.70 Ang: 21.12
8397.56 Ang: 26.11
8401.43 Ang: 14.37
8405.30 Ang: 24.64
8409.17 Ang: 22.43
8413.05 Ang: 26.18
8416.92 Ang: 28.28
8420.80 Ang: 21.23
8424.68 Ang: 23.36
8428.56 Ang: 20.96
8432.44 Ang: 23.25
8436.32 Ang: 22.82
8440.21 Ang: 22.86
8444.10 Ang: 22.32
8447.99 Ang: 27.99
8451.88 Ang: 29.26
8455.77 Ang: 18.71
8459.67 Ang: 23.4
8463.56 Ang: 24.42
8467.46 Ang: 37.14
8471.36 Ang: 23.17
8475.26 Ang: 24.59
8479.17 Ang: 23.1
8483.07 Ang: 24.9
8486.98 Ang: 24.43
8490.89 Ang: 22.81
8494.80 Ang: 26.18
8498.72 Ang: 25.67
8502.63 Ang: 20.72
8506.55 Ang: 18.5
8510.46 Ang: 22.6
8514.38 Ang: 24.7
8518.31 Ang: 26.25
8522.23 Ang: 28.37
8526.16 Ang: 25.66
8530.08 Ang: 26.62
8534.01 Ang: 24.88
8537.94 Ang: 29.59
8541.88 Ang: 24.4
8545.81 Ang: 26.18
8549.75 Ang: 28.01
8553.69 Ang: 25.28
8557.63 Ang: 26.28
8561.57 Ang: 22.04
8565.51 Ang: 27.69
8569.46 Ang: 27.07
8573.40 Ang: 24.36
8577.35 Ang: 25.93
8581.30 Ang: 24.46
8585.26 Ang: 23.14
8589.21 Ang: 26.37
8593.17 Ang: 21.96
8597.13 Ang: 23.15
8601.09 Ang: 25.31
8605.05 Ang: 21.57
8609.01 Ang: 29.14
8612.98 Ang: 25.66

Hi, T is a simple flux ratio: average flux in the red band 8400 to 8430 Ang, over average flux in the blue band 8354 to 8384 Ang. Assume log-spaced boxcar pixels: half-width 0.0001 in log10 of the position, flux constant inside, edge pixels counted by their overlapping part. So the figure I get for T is 1.04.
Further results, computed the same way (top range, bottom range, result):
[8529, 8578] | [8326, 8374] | 1.09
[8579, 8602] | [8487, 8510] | 1.05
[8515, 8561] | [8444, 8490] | 1.04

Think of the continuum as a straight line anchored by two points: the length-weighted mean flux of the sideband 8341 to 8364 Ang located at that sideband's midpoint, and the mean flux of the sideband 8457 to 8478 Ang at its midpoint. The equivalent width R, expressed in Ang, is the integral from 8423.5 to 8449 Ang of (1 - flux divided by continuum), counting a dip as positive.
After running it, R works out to 2.5 Ang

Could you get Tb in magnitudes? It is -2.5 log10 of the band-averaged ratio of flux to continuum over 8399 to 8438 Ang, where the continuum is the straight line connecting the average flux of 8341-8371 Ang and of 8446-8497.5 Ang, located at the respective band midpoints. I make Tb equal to 0.08 mag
